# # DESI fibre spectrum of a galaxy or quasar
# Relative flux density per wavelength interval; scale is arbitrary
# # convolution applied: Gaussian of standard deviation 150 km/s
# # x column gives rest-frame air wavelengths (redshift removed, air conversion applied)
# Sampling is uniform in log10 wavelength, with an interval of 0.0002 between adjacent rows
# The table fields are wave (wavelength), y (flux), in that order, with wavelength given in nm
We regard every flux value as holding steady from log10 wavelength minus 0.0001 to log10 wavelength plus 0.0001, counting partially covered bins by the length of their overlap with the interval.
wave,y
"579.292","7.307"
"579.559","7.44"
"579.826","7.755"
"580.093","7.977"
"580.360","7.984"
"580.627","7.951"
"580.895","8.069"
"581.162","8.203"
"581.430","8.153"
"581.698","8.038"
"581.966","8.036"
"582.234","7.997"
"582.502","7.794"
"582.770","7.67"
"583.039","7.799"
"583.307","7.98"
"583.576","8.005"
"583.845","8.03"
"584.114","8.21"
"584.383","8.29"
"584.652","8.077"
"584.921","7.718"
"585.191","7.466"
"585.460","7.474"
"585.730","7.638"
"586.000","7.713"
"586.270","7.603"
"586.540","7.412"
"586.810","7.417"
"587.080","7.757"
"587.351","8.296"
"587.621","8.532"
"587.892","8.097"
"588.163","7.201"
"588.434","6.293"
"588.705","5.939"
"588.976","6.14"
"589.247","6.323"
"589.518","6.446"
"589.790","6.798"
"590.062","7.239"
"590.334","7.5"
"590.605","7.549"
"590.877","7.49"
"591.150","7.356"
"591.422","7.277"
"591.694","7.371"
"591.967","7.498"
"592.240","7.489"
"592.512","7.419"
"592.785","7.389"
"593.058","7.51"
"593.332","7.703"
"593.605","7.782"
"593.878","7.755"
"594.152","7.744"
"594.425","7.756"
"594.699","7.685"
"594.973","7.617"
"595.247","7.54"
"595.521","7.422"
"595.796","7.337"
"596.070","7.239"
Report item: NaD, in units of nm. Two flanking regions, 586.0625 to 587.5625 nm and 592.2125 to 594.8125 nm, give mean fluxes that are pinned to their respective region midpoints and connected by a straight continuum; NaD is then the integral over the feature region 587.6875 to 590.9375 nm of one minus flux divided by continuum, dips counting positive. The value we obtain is 0.321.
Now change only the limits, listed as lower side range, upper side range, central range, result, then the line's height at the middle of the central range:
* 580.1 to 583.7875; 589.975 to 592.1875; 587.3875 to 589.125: 0.11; 7.59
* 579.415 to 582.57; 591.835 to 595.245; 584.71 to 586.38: 0.04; 7.83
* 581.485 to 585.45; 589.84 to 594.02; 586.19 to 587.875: -0.03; 7.74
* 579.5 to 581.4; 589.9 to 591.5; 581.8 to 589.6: 0.10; 7.66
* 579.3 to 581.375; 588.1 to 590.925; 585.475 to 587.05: -0.09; 7.17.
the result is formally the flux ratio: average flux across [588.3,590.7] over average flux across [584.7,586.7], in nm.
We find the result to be 0.9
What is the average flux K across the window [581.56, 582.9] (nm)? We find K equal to 7.91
